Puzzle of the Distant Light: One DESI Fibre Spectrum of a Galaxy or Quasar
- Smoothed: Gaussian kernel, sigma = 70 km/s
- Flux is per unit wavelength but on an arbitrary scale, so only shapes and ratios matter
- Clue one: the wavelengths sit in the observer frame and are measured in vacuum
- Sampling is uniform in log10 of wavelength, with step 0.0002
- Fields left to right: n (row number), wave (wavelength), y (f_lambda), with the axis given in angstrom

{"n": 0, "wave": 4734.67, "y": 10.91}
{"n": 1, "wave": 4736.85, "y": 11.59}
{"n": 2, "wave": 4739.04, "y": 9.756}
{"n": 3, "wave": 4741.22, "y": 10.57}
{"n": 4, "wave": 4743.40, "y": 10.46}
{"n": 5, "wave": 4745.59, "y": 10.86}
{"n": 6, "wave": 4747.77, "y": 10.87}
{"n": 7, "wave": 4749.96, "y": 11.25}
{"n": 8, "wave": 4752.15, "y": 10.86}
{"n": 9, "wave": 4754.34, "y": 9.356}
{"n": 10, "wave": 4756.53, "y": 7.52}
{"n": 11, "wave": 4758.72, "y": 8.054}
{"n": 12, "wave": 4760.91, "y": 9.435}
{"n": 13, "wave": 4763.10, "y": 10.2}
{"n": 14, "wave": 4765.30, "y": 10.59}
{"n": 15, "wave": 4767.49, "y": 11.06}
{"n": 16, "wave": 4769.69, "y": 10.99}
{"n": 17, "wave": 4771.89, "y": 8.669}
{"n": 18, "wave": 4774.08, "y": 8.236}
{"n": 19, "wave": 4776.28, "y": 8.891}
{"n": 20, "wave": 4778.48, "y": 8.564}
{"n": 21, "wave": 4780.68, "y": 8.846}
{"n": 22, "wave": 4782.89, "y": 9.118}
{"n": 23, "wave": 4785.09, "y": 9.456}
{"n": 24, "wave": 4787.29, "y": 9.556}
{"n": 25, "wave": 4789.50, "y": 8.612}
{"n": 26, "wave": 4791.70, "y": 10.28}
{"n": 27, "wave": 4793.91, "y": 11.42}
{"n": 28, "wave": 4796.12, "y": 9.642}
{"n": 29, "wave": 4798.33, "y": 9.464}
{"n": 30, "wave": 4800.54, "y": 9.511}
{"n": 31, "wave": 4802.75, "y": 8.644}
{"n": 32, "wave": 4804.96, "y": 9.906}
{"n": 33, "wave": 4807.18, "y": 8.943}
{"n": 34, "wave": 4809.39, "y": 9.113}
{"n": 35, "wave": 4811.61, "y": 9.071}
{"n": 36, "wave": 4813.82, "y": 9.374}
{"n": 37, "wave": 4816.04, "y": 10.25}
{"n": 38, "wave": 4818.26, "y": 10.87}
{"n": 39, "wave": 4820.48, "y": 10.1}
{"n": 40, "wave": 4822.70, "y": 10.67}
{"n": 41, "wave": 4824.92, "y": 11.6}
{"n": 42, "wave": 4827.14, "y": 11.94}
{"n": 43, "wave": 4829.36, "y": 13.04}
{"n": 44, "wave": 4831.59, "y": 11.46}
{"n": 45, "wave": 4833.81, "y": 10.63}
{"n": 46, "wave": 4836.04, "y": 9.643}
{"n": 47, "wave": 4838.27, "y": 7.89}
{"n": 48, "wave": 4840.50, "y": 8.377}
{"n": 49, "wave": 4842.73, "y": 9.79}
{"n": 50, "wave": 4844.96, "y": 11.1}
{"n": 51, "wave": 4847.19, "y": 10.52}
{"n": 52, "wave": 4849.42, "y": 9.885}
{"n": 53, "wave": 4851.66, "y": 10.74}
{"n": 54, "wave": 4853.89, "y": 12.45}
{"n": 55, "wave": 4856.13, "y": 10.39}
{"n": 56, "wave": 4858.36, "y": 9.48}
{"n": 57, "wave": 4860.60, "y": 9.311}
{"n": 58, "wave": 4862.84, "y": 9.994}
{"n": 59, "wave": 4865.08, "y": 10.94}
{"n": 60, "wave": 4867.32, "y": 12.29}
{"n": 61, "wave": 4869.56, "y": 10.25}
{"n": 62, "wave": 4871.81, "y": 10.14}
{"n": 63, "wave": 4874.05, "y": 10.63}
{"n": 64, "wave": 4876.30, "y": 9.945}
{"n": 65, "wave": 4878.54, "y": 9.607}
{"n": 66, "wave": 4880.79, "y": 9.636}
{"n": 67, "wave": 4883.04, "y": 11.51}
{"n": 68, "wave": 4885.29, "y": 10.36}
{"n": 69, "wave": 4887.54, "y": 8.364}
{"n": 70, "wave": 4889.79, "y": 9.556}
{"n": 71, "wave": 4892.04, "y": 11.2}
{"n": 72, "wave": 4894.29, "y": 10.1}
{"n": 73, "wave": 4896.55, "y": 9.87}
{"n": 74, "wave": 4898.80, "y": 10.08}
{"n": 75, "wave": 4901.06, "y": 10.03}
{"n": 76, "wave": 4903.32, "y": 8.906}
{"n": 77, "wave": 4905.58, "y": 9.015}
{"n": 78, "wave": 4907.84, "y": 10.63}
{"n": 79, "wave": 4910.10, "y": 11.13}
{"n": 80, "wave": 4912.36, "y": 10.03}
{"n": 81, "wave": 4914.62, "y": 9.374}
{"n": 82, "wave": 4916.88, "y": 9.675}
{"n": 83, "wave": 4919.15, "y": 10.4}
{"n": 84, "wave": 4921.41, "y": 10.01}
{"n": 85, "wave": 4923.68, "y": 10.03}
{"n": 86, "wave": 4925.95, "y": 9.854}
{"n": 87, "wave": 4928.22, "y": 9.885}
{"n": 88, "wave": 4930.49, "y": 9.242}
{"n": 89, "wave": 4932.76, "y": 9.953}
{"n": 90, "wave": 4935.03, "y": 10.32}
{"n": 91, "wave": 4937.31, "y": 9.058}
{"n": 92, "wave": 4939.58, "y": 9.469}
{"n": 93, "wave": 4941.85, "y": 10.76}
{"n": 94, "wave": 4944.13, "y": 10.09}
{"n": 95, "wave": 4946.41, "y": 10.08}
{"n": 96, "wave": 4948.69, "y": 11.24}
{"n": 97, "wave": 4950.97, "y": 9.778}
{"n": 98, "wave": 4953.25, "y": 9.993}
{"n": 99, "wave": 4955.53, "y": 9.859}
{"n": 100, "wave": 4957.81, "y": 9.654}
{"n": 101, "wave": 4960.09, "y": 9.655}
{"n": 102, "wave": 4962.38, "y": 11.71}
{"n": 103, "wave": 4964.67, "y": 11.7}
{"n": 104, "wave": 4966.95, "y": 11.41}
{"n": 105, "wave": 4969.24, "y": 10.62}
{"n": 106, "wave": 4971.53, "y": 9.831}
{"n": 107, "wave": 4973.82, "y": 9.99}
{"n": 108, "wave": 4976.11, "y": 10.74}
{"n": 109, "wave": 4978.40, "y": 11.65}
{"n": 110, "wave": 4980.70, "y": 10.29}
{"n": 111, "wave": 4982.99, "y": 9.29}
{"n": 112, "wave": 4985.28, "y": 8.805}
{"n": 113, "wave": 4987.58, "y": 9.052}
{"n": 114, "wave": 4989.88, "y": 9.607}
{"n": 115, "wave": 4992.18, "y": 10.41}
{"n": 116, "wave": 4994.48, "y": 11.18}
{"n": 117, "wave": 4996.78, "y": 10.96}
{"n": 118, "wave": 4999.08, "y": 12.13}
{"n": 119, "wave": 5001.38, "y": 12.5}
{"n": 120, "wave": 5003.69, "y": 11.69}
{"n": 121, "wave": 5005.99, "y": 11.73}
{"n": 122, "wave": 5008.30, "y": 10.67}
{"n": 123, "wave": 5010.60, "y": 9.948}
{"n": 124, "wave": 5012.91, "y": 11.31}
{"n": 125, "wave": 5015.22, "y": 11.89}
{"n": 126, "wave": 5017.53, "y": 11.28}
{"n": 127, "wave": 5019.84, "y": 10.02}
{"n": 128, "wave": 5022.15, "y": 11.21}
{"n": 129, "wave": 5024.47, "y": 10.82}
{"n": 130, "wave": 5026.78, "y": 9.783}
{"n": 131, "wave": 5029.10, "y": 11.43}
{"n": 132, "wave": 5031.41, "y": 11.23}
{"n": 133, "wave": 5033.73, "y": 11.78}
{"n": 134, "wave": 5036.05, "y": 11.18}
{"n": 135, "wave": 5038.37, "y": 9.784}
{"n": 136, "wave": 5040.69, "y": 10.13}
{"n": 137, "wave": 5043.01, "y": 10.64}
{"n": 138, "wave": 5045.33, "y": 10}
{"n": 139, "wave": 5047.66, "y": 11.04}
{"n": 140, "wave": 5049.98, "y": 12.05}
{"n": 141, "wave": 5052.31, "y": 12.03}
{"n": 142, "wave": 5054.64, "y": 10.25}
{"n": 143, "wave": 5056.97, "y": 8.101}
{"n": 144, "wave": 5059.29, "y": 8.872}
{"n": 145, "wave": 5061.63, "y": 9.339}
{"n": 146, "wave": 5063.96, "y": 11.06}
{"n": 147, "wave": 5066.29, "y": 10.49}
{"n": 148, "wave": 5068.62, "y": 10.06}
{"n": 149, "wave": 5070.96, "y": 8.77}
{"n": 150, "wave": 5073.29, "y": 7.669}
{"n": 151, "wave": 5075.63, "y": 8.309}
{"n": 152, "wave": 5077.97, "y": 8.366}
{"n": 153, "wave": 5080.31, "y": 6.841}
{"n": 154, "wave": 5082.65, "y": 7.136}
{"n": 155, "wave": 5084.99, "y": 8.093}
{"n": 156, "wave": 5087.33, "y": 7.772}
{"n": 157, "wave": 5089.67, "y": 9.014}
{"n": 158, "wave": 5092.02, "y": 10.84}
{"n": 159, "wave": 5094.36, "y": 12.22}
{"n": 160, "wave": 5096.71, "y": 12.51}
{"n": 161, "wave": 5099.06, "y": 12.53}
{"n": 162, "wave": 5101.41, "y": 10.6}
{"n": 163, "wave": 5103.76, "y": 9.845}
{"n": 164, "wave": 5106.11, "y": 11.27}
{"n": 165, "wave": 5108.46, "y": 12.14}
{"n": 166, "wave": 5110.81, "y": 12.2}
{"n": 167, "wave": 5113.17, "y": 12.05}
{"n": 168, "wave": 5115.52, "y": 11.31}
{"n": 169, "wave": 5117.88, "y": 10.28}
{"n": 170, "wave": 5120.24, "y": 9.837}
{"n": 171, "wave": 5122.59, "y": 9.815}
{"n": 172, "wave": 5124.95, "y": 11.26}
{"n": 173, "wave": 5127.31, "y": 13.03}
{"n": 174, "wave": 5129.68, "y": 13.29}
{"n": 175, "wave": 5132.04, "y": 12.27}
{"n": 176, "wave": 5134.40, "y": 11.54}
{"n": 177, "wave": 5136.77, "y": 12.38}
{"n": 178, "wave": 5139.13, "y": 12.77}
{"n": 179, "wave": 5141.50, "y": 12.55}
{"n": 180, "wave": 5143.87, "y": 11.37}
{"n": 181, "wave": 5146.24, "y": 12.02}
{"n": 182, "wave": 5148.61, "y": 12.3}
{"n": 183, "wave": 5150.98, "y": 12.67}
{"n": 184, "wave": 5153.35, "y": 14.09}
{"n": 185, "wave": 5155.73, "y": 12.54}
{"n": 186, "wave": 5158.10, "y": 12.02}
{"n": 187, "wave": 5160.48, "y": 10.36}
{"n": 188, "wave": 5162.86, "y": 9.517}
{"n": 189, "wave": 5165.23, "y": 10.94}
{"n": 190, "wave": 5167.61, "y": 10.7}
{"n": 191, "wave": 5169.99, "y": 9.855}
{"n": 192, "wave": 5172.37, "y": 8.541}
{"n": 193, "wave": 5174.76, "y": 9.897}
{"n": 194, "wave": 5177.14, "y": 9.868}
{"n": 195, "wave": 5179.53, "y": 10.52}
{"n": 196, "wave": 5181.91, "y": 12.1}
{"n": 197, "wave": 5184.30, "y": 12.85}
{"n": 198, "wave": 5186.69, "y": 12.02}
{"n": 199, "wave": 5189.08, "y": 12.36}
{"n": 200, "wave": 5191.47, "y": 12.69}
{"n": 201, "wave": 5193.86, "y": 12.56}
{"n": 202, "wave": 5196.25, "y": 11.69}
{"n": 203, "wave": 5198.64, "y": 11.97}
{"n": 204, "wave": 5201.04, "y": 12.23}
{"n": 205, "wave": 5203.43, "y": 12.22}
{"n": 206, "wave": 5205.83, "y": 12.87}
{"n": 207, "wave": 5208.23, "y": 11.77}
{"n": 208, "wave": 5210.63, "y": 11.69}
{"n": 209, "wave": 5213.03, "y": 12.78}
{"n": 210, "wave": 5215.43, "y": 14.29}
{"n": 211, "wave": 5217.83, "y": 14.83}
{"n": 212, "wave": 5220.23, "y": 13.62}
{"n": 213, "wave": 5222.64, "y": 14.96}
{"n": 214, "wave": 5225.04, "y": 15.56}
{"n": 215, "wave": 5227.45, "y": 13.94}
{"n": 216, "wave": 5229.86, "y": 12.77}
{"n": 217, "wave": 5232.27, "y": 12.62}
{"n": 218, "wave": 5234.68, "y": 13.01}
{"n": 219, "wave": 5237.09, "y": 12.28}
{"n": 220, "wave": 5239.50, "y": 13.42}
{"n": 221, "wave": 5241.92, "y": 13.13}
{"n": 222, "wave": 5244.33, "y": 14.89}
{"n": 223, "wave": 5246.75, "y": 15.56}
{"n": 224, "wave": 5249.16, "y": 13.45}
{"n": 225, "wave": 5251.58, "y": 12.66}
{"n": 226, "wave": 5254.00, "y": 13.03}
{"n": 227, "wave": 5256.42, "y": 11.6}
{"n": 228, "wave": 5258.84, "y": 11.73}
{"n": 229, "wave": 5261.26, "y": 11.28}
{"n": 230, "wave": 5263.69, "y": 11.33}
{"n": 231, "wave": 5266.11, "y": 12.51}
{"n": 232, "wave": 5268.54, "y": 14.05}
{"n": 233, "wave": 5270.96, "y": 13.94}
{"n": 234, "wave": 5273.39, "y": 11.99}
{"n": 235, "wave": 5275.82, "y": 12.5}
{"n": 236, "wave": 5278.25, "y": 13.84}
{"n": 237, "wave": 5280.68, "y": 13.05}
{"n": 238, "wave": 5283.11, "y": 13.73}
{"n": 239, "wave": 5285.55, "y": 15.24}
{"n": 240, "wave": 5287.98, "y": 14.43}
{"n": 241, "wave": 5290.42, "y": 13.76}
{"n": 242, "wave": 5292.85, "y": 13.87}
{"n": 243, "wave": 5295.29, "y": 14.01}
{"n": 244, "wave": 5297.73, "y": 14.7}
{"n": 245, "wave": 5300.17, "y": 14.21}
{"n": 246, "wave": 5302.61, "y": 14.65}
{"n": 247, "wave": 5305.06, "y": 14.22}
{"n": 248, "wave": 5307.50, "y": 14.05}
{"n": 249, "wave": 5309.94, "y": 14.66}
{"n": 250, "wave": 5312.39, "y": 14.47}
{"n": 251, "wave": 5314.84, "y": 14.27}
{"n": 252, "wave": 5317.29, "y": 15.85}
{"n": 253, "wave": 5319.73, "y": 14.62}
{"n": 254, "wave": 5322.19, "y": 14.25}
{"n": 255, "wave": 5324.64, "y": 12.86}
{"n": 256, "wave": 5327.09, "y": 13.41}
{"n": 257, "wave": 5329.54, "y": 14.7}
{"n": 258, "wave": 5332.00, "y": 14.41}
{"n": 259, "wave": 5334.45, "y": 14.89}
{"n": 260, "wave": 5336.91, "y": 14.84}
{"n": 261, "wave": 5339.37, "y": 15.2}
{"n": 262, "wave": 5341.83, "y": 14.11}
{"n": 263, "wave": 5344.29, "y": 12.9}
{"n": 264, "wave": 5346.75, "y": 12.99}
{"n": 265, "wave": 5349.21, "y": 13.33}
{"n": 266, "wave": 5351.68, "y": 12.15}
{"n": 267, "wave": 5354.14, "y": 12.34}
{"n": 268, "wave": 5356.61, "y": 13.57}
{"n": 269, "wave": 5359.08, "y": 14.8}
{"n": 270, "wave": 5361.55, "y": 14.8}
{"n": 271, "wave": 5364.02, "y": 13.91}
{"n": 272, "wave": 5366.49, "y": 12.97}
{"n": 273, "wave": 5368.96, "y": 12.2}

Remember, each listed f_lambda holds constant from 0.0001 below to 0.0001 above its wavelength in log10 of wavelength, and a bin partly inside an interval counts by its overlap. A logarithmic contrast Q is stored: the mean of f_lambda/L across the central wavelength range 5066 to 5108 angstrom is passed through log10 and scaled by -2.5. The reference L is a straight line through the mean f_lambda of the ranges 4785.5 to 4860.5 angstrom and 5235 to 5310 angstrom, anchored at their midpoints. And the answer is 0.250 mag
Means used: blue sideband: 10.1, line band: 9.6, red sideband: 13.5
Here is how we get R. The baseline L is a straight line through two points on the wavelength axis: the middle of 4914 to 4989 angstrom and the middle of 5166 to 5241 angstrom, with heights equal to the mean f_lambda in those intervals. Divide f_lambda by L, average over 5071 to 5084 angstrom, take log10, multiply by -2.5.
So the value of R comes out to 0.40 mag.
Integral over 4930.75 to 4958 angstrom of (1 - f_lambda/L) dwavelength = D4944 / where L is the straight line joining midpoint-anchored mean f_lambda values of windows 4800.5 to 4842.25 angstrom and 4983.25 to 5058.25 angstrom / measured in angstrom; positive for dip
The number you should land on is 1.2 angstrom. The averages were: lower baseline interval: 10.1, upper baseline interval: 10.8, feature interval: 10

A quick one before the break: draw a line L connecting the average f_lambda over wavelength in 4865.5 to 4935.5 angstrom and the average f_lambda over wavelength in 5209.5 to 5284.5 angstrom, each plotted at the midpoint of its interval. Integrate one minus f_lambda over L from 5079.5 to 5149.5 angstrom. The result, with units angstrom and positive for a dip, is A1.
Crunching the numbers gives 5.7 angstrom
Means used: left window 10.1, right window 13.2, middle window 11.1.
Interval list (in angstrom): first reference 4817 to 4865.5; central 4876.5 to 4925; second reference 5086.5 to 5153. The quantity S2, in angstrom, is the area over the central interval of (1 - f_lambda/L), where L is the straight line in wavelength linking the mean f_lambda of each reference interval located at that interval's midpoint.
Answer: 3.3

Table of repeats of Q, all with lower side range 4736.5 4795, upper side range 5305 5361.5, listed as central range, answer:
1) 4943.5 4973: 0.08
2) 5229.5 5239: 0.05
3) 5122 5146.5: 0.04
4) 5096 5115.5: 0.07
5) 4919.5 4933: 0.12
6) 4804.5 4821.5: 0.05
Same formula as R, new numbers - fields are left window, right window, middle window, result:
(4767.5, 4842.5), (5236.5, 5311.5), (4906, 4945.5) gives 0.08 mag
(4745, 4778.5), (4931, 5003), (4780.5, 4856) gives -0.02 mag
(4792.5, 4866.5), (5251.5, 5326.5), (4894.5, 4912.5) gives 0.08 mag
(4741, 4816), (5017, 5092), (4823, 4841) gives -0.11 mag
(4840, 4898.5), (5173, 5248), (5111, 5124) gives 0.12 mag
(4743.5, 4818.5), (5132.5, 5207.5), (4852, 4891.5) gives -0.02 mag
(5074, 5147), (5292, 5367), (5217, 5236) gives -0.11 mag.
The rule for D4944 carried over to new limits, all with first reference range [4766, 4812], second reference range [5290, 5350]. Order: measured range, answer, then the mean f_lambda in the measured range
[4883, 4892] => 0.4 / 9.91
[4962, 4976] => 0.3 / 10.8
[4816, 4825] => -0.9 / 10.6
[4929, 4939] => 1.0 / 9.64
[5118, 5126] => 1.4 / 10.3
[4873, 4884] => 0.0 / 10.2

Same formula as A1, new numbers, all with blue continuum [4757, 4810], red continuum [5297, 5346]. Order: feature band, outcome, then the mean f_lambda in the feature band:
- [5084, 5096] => 2.5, 9.73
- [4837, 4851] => 0.5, 9.63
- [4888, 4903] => 0.7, 9.99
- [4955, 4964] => 0.6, 10.3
